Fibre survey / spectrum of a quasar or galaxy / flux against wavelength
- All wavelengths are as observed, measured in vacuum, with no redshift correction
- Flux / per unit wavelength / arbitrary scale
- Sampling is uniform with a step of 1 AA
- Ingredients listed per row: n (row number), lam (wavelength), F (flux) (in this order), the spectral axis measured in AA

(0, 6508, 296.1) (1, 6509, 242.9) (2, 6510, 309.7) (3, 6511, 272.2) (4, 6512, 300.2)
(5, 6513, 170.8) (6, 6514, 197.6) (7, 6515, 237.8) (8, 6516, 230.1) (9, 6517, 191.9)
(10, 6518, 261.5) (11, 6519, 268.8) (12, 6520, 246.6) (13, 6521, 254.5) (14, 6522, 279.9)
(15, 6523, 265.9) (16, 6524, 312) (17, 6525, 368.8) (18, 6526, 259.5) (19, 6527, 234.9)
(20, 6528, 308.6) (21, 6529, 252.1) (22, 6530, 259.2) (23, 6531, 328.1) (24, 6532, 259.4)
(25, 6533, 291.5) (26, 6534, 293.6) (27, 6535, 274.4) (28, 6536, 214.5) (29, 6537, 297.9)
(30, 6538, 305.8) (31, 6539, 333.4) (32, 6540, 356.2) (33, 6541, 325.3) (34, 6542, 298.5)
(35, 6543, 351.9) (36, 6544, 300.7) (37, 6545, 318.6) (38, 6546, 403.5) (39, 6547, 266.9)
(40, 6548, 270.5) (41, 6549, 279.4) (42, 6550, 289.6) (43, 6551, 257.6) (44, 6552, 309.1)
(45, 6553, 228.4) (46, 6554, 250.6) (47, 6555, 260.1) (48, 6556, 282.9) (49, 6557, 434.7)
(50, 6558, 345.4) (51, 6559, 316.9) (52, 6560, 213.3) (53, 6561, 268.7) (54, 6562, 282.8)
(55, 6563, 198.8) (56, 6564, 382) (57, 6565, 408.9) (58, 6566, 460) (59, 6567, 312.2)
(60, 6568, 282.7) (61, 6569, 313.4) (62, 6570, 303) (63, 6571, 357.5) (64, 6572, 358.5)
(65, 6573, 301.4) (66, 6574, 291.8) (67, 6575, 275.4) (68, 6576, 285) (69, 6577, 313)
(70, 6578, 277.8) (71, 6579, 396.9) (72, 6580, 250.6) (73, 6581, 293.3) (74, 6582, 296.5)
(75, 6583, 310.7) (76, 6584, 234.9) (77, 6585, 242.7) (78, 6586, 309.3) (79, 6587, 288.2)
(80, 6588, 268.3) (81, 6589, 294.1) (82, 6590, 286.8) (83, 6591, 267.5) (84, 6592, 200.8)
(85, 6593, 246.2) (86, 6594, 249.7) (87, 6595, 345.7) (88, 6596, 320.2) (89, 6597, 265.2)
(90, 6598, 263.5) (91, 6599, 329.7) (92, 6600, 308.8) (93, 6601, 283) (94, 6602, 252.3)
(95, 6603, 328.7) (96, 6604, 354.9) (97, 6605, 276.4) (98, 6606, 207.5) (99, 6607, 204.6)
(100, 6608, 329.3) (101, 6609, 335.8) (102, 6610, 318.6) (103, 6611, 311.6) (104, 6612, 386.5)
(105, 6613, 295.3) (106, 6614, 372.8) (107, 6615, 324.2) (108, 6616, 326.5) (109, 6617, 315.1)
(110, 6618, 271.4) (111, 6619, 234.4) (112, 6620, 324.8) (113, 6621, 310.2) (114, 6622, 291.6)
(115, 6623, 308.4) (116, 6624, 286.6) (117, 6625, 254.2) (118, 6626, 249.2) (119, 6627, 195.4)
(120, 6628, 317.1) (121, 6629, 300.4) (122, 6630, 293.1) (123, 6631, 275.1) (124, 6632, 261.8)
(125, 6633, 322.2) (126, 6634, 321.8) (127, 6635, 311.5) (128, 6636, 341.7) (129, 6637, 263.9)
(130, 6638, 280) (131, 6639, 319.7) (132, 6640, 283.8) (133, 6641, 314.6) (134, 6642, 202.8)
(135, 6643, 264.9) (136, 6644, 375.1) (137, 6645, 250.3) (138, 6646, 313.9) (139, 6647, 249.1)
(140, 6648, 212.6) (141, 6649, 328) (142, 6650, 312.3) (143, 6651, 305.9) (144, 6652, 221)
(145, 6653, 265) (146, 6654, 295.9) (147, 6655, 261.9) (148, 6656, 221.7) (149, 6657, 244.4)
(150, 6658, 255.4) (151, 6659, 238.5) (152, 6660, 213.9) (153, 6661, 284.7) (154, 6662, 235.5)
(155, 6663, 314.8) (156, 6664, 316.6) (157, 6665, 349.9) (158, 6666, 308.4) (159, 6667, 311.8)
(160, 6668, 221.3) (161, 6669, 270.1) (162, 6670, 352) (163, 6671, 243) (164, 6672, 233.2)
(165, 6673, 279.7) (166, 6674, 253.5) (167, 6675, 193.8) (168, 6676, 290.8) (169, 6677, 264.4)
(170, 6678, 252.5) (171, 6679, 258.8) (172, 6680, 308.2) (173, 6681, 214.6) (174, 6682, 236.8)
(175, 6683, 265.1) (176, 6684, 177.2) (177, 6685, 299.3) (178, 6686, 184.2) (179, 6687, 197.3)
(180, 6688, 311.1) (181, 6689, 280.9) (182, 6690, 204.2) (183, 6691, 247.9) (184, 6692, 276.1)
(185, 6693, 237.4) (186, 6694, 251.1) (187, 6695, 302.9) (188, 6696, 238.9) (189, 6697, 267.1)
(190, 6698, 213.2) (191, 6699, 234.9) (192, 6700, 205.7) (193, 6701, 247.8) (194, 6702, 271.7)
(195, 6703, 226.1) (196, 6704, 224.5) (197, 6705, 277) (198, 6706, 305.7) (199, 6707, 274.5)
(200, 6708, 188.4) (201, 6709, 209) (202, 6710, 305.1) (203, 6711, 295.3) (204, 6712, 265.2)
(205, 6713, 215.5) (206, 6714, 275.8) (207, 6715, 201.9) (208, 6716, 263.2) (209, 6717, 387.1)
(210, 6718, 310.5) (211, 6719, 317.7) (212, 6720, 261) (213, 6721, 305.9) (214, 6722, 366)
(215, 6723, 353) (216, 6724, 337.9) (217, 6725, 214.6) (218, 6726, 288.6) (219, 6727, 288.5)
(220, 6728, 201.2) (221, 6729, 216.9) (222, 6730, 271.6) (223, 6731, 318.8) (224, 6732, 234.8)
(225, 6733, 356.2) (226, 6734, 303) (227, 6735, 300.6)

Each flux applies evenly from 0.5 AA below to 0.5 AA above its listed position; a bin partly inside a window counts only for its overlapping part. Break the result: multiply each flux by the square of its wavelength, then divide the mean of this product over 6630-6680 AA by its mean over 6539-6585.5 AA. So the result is 0.93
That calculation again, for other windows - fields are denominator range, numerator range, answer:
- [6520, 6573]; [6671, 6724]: 0.91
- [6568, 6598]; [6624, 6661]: 0.97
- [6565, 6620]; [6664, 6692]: 0.89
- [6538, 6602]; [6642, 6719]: 0.91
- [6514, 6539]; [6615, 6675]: 1.08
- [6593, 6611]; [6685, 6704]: 0.86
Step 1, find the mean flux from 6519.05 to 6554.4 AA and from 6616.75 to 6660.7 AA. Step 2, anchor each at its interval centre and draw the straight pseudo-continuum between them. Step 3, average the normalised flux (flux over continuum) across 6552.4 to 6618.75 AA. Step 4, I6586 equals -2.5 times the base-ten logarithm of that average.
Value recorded -0.05 mag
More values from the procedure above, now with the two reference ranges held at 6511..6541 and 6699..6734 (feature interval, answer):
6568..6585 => -0.11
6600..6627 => -0.09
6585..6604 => -0.05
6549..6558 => -0.08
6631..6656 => -0.05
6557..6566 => -0.17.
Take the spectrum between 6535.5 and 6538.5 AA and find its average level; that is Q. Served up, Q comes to 273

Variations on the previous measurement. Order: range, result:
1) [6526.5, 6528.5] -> 272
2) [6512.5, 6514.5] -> 184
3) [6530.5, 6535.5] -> 289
